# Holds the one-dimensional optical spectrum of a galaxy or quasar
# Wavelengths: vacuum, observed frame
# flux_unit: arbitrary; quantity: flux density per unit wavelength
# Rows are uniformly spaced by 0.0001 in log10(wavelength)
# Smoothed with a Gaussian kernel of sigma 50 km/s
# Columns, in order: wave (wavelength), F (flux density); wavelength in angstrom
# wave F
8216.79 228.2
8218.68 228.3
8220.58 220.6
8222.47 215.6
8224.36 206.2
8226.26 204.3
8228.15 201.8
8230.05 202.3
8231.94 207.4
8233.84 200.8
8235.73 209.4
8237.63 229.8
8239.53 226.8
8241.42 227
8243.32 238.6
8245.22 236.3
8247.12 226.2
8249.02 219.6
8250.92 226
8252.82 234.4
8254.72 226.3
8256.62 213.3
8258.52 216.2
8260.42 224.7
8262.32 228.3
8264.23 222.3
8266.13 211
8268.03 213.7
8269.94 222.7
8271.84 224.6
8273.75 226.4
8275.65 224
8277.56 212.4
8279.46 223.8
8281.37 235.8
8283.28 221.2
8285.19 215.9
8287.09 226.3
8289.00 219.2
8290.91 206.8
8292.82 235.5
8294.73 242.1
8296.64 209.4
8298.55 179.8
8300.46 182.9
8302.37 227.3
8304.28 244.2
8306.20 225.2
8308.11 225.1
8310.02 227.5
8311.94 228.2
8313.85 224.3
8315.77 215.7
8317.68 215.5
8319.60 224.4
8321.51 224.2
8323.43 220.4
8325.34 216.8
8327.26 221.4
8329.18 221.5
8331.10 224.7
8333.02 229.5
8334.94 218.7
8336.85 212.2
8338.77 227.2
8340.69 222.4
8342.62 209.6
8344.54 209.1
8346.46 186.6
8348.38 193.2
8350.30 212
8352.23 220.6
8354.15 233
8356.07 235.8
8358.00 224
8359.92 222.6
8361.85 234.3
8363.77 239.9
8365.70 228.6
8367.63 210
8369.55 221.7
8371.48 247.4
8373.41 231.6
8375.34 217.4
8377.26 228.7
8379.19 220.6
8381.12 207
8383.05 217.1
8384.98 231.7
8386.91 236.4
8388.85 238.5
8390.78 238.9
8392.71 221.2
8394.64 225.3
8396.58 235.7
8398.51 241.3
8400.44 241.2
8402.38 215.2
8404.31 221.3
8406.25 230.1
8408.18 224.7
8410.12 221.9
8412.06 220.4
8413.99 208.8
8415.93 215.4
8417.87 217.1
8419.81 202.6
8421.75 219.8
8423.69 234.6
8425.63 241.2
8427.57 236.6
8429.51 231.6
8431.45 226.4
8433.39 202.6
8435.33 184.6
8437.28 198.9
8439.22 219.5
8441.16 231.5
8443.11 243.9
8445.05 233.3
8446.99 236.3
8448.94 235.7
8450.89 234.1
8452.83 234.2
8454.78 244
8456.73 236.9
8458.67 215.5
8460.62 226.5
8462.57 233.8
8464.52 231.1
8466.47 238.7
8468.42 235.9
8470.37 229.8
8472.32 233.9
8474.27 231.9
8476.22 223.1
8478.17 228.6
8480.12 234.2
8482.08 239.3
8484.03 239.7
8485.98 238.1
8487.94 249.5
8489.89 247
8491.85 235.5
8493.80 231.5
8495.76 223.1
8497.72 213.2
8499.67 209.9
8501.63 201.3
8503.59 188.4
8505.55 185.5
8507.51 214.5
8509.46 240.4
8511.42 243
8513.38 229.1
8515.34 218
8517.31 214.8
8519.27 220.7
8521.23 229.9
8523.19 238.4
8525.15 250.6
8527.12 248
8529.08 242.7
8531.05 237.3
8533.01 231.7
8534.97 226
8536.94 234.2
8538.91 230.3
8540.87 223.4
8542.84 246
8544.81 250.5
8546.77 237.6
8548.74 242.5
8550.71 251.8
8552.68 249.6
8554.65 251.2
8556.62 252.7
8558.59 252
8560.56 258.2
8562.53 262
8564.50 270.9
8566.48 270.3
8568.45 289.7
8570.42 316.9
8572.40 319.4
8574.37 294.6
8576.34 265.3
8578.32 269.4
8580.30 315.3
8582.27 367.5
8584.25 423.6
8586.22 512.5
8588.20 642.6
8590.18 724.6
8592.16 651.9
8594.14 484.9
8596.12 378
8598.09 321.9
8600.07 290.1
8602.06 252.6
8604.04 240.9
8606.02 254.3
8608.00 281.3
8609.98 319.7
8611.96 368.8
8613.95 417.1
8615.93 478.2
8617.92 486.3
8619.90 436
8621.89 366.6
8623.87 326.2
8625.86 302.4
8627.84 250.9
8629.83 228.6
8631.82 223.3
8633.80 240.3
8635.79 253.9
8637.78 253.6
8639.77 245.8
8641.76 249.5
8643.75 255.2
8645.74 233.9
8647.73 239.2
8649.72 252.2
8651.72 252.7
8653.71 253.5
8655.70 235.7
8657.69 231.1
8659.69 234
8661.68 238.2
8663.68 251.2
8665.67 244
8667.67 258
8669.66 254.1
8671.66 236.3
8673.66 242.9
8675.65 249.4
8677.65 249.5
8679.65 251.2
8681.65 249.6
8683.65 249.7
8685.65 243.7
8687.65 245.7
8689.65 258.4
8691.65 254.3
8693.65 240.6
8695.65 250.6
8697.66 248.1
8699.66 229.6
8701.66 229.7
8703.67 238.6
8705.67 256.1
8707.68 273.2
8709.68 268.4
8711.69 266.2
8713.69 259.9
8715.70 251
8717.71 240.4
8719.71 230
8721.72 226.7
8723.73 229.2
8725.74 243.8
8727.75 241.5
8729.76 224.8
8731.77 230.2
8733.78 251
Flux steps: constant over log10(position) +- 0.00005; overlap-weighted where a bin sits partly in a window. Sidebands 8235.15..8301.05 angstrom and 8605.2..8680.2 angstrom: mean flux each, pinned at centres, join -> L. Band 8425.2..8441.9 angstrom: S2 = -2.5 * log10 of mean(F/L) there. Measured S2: 0.14 mag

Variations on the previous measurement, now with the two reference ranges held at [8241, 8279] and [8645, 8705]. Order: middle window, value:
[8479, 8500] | 0.01 mag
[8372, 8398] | 0.01 mag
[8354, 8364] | -0.01 mag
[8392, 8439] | 0.05 mag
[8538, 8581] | -0.11 mag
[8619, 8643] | -0.16 mag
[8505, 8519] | 0.07 mag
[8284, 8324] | 0.03 mag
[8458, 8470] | 0.02 mag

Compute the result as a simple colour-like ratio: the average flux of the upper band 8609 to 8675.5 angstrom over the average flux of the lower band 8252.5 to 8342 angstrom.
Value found 1.3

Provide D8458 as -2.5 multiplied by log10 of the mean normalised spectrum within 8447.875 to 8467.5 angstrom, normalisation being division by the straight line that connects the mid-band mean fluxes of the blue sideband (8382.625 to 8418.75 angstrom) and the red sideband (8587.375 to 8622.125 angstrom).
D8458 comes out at 0.19 mag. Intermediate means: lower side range 227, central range 233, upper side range 411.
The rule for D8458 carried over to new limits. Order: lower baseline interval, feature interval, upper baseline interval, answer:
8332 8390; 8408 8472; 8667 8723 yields 0.013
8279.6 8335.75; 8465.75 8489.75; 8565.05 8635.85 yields 0.265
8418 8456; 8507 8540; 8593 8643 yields 0.162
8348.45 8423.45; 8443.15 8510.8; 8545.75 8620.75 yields 0.221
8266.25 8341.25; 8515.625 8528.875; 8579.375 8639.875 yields 0.362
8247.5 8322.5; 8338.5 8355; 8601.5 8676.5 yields 0.096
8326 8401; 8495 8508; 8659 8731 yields 0.143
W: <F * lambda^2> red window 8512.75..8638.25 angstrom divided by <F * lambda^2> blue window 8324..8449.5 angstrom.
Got 1.4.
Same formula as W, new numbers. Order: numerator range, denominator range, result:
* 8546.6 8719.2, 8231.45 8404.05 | 1.42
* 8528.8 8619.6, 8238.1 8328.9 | 1.57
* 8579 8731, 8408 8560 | 1.33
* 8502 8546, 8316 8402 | 1.06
